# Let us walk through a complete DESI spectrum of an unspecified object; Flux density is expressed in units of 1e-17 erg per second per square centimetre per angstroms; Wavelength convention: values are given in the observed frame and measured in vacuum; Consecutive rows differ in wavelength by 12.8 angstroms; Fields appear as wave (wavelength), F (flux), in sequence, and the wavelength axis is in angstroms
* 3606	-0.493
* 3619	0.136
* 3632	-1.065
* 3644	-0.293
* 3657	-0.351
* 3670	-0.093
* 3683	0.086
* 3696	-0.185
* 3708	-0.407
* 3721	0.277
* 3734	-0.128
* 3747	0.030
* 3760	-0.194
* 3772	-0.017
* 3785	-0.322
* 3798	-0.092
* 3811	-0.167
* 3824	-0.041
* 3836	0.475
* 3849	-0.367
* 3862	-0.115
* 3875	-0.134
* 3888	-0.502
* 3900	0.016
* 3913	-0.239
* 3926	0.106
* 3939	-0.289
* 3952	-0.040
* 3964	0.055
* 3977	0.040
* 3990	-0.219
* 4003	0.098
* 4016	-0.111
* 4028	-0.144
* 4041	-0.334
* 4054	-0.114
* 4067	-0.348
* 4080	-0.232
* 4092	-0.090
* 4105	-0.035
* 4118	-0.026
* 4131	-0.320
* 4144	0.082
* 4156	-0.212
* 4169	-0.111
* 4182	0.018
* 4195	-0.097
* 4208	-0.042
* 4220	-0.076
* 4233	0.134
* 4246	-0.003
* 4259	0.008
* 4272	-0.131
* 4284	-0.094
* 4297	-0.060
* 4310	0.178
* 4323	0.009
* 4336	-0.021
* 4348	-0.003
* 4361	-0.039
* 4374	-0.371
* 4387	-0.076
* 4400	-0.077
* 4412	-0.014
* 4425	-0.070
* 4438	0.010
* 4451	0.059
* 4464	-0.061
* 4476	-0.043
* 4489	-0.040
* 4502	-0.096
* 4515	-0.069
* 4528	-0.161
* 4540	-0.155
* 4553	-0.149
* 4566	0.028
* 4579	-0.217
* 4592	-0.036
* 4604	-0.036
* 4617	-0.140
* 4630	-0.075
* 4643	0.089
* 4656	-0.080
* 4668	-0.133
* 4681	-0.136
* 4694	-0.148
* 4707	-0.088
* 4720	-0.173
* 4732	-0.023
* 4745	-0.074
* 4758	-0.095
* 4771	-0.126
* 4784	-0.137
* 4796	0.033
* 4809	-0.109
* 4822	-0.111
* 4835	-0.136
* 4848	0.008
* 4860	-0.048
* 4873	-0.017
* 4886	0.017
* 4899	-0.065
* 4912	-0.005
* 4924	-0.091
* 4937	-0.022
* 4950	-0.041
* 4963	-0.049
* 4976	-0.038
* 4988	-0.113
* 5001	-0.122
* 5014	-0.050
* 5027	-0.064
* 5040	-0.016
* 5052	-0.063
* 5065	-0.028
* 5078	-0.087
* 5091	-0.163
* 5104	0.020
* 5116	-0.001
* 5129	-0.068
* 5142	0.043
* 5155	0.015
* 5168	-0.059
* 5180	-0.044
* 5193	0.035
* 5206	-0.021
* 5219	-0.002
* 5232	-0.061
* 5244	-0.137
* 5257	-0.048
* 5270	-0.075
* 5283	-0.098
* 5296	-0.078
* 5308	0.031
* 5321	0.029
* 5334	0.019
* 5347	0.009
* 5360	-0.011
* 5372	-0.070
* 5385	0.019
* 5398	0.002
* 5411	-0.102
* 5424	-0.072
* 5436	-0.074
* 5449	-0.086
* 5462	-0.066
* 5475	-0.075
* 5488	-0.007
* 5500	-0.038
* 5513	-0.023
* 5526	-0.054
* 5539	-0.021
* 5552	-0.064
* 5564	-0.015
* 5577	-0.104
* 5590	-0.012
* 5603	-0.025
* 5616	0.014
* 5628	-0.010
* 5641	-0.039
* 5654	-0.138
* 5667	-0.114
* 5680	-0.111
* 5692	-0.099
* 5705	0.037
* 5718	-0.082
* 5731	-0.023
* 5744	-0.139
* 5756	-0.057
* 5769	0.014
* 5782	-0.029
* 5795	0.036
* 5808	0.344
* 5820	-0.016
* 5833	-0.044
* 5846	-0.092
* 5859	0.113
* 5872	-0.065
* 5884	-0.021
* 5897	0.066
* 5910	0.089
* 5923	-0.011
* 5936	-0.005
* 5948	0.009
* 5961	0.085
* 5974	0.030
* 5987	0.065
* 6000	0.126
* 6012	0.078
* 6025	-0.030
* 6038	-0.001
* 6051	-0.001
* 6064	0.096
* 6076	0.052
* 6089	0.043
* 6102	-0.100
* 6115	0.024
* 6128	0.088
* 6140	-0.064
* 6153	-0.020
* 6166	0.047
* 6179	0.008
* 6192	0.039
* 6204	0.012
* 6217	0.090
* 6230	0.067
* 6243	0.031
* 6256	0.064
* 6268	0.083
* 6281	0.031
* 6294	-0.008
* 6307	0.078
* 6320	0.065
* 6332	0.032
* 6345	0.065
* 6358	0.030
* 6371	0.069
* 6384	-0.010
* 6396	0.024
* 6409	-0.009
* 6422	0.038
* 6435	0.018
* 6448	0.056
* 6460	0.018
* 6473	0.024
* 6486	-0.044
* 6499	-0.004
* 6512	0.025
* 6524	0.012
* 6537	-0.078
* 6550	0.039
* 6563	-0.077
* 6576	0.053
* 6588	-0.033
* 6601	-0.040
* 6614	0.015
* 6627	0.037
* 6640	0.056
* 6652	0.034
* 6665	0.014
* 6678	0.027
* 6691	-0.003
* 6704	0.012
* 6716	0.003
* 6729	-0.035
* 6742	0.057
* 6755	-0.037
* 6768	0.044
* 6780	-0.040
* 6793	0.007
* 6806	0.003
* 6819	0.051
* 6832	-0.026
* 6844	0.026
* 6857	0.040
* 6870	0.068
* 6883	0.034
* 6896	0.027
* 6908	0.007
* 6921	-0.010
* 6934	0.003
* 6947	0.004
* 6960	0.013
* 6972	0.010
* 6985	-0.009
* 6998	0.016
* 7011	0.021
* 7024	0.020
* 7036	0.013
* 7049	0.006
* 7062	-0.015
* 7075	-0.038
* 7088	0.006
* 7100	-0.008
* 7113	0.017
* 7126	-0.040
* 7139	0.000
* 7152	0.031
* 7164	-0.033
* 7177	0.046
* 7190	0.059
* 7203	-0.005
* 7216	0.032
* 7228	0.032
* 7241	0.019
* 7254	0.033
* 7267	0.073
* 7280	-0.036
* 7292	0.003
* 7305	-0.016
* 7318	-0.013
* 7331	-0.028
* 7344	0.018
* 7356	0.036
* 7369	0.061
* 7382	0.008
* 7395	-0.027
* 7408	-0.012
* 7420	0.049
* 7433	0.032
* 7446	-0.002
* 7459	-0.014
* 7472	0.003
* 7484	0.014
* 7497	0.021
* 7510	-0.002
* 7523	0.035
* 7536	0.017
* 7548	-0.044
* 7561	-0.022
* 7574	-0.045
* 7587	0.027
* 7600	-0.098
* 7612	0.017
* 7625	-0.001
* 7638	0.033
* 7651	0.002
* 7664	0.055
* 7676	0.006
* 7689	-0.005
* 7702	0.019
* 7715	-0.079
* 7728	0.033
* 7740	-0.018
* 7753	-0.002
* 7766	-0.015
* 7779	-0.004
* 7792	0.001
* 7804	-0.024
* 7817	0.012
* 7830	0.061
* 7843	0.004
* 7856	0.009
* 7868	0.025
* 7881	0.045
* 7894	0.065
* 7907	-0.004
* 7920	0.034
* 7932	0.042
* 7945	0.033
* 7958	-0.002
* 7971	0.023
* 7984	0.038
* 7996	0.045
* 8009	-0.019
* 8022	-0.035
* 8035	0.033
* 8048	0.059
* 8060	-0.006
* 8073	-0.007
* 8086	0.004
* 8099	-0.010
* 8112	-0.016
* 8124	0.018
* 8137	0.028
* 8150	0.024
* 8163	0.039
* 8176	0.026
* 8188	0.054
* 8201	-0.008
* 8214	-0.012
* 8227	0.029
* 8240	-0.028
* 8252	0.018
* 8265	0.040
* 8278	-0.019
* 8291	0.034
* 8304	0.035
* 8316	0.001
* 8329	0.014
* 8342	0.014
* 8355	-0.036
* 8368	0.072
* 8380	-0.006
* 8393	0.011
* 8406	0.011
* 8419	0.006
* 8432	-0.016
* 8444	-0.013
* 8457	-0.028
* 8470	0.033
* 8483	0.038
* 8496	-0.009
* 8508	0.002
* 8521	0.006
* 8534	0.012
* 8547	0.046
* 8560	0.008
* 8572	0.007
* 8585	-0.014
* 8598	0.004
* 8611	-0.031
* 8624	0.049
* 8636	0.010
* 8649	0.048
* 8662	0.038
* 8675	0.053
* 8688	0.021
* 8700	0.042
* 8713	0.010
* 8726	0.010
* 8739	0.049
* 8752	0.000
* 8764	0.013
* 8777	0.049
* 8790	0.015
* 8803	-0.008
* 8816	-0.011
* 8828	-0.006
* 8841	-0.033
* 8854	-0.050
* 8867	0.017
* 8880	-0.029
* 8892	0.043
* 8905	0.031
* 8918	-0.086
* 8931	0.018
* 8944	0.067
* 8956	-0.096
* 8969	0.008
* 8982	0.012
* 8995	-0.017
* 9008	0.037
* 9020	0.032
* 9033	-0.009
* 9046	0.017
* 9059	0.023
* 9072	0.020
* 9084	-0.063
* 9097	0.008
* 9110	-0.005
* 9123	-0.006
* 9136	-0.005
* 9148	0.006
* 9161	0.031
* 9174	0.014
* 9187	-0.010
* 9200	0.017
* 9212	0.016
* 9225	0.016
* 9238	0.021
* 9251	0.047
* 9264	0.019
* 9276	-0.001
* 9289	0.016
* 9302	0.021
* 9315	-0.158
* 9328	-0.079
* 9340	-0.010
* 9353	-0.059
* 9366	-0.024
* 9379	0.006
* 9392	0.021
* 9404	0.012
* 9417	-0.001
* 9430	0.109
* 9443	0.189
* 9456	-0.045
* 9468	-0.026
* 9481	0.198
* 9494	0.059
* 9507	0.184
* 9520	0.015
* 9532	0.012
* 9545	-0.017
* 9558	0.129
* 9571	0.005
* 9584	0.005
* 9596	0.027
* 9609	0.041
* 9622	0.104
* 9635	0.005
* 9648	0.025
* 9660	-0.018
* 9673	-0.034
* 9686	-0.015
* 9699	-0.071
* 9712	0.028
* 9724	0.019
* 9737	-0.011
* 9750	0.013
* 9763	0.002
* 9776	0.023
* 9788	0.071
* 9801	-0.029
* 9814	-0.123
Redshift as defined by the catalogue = 0.55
